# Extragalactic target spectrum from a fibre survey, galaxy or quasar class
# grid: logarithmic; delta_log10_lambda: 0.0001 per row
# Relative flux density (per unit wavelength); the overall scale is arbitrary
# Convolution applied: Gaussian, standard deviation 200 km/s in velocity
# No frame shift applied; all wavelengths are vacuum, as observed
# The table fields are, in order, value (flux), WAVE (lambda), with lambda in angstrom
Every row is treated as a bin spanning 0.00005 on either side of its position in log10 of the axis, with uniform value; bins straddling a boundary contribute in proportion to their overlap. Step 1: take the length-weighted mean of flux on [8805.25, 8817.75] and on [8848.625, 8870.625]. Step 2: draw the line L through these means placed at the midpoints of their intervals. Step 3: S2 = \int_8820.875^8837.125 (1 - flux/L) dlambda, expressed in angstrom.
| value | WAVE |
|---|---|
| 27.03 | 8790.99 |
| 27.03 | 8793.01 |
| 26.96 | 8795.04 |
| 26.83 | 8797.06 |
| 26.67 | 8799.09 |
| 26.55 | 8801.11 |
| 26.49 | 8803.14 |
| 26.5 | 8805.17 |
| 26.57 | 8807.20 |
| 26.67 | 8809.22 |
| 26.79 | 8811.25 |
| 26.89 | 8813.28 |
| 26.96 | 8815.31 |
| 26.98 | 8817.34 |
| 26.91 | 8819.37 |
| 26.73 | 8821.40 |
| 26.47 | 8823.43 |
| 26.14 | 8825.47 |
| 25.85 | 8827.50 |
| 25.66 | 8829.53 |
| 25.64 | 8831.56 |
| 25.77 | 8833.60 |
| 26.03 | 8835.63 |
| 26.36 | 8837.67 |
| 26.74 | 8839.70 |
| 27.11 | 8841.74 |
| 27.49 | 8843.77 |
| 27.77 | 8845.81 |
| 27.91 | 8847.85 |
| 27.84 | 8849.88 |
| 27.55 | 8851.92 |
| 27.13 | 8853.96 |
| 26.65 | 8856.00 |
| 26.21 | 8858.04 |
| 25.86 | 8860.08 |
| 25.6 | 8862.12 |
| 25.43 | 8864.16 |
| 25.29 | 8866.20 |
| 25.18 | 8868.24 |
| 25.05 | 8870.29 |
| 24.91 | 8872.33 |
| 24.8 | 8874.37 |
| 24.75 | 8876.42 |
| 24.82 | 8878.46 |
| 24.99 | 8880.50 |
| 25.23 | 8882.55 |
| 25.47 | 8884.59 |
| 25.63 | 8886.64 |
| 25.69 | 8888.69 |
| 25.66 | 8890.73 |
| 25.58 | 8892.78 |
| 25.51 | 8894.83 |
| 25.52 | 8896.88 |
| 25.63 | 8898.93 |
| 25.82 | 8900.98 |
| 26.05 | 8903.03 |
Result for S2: 0.3 angstrom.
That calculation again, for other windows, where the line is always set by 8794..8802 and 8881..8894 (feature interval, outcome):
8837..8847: -0.4 angstrom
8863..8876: 0.3 angstrom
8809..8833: 0.0 angstrom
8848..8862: -0.5 angstrom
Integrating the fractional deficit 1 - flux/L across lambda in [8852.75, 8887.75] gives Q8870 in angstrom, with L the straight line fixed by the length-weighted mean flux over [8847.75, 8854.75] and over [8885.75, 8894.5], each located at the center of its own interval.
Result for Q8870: 1.5 angstrom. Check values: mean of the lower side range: 27.6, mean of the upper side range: 25.6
